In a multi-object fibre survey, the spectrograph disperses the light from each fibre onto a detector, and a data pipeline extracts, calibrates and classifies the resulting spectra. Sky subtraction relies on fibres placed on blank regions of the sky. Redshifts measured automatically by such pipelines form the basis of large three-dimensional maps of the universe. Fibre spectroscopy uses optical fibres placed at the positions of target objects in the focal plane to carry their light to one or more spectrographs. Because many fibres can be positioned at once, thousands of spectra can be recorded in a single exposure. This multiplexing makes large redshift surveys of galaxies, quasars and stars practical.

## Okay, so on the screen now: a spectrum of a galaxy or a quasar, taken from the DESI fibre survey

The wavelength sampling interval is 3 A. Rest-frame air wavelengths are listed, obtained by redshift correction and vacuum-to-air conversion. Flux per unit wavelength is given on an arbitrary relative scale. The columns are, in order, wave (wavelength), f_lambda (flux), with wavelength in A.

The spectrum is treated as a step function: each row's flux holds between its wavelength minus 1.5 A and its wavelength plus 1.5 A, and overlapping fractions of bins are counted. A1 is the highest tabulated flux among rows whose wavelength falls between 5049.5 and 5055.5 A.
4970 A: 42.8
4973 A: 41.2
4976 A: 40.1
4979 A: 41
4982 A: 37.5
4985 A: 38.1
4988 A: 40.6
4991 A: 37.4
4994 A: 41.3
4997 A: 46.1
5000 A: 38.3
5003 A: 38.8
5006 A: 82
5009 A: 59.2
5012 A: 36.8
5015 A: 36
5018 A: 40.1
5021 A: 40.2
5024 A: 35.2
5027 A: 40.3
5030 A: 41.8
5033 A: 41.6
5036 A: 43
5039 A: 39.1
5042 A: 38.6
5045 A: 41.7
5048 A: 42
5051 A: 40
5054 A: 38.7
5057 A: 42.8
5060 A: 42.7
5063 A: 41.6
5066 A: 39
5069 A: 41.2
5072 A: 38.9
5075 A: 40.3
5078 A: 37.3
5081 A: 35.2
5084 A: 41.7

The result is 40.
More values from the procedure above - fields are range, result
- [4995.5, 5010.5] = 82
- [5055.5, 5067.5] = 42.8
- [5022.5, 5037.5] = 43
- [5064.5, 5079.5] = 41.2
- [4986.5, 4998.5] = 46.1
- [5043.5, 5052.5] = 42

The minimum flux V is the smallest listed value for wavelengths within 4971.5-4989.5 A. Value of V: 37.5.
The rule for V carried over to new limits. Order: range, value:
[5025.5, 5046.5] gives 38.6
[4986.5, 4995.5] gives 37.4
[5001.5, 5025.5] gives 35.2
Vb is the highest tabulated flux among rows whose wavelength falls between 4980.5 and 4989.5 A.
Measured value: 40.6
